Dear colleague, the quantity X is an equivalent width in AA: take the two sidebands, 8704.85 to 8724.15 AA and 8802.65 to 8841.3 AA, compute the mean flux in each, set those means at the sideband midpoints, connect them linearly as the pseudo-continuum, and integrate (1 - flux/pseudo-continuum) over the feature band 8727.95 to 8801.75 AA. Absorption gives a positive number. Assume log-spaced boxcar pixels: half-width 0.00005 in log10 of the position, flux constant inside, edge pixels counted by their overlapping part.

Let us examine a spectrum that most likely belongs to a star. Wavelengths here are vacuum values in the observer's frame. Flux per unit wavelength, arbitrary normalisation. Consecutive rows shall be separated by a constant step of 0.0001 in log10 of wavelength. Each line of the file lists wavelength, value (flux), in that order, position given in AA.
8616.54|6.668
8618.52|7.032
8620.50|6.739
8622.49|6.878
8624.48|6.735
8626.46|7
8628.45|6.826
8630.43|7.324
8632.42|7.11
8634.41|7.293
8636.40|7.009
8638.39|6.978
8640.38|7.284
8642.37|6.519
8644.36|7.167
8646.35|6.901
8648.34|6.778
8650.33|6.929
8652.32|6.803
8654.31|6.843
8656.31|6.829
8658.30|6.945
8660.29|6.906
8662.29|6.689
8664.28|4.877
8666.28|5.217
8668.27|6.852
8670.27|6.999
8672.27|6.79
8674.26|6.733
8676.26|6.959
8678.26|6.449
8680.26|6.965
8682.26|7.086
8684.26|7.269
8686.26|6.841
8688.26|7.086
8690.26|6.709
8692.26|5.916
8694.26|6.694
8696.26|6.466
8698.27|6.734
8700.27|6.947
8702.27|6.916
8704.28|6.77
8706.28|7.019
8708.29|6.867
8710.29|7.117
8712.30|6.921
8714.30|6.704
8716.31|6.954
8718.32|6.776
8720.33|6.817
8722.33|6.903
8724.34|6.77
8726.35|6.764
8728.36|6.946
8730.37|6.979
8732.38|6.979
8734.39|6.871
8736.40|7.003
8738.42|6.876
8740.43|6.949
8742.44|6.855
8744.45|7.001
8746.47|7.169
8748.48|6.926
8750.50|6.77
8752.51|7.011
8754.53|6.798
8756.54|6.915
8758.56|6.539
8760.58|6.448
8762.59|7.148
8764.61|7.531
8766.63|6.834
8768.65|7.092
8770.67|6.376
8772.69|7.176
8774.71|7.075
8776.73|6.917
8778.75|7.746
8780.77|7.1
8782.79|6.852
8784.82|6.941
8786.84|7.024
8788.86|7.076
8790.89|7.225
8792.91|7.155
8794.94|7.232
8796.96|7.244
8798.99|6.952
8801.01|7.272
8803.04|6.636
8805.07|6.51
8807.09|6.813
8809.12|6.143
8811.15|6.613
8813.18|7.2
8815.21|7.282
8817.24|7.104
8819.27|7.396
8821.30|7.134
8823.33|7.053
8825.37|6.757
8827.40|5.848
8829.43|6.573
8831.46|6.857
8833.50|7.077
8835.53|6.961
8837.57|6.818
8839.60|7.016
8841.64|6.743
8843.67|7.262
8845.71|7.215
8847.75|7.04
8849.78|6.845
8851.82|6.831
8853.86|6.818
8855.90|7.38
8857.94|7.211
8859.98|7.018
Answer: -1.5 AA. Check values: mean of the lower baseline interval 6.89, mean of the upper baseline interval 6.83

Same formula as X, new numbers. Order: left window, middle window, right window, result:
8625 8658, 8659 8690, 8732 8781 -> 1.4 AA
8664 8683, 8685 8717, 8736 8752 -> -0.4 AA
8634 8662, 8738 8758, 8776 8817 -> 0.2 AA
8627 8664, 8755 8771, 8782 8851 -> 0.1 AA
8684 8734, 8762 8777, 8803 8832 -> -0.5 AA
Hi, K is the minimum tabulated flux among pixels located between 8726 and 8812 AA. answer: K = 6.143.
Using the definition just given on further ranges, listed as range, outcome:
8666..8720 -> 5.217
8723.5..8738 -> 6.764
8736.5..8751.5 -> 6.77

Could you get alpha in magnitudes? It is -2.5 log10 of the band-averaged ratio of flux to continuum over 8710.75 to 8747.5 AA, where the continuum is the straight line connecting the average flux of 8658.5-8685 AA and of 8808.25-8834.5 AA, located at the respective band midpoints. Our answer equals -0.03 mag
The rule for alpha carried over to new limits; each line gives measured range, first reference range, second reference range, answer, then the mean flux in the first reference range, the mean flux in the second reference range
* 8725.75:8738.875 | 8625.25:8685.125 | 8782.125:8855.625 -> -0.01 mag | 6.81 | 6.94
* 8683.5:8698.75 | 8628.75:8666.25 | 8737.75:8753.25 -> 0.03 mag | 6.8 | 6.95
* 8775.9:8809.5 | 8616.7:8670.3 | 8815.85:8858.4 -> -0.01 mag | 6.79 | 6.95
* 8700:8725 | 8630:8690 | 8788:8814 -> -0.01 mag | 6.81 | 6.92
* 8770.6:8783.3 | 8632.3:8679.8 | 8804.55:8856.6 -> -0.04 mag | 6.74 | 6.9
